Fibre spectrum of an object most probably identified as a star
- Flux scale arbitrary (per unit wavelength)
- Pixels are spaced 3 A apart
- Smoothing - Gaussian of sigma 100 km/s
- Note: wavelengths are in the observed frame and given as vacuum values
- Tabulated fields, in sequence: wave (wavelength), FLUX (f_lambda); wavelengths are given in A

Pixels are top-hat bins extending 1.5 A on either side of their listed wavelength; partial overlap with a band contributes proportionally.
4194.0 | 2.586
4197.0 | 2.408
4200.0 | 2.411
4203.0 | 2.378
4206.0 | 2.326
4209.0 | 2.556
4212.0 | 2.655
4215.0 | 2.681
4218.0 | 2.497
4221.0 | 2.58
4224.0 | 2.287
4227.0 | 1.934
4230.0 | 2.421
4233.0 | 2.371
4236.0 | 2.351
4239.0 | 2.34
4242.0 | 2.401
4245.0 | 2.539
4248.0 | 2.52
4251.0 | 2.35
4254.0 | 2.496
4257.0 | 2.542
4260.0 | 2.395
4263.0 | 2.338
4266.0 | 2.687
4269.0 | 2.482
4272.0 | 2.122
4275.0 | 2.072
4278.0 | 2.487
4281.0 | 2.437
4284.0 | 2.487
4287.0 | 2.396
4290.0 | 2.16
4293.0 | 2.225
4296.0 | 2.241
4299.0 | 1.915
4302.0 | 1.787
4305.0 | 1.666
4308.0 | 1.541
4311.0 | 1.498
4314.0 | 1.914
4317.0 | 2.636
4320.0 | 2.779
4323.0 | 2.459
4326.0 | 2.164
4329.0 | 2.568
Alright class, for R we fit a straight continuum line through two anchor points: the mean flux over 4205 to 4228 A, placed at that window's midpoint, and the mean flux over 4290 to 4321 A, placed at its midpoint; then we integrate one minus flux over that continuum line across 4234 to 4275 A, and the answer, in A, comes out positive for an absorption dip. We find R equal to -2.7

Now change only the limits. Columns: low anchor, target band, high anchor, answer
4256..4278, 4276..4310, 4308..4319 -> 0.9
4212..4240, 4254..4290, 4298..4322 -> -3.8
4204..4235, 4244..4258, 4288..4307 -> -1.4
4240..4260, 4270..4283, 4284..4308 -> -0.4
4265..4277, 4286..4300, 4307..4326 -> 0.4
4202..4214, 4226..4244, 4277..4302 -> 0.7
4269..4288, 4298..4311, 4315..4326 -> 4.0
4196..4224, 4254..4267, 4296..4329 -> -1.1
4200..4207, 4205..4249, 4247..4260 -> -0.3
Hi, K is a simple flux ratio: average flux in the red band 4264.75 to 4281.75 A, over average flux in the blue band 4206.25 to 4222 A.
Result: 0.9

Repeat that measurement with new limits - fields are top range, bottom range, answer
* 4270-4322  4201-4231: 0.88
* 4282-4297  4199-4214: 0.93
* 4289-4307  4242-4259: 0.80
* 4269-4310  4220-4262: 0.89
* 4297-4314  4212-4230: 0.71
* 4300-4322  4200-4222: 0.79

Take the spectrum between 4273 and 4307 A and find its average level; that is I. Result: 2.16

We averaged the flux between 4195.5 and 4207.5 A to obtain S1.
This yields 2.38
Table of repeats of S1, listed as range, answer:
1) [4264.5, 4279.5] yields 2.37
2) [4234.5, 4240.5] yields 2.35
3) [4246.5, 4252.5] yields 2.44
